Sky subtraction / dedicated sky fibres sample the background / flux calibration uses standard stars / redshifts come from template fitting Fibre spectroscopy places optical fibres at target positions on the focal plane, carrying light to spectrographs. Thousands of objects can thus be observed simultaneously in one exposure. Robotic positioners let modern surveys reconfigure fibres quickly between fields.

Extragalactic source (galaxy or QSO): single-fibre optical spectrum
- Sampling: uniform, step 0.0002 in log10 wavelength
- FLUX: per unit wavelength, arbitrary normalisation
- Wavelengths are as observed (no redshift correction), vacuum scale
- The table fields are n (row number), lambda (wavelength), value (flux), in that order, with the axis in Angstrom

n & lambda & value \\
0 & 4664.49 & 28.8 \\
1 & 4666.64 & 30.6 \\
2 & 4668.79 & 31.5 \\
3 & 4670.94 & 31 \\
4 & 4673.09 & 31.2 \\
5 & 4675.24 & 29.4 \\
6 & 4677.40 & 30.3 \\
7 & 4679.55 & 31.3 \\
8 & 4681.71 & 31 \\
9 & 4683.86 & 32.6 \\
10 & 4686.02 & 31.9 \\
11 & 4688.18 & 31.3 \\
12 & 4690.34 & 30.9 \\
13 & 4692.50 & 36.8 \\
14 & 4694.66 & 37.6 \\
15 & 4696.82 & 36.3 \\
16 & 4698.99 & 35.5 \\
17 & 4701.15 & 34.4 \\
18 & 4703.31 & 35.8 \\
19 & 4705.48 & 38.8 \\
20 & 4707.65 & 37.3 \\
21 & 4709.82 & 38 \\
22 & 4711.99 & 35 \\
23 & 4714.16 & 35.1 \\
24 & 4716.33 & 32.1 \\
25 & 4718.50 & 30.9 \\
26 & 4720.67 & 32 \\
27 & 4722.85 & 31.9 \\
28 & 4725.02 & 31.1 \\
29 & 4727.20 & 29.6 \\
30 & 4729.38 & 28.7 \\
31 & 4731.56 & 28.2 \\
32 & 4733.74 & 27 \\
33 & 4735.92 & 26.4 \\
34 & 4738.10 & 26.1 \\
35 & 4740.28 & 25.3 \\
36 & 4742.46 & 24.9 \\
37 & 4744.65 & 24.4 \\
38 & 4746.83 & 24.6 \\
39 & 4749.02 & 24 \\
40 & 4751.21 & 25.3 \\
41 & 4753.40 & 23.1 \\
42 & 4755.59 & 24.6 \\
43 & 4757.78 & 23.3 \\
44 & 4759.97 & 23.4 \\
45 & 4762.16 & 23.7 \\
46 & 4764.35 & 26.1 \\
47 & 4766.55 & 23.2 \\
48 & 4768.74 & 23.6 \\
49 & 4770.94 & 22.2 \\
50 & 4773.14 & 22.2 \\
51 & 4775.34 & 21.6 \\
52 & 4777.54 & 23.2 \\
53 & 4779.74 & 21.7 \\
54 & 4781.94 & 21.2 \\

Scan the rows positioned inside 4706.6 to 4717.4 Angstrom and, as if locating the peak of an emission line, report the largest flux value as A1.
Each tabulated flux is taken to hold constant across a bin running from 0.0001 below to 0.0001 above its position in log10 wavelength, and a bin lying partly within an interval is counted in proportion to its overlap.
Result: 38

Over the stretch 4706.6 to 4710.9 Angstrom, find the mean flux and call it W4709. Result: 37.6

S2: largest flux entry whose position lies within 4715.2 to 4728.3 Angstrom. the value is 32.1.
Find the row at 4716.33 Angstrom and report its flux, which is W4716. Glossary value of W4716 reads 32.1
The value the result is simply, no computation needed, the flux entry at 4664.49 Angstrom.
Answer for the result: 28.8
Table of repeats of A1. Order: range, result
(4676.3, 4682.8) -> 31.3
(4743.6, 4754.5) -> 25.3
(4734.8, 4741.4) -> 26.4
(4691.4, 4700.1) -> 37.6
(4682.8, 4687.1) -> 32.6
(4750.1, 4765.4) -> 26.1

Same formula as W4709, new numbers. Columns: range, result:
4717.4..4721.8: 31.5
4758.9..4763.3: 23.6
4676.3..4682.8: 30.9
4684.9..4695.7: 33.7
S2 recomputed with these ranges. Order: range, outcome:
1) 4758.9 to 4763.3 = 23.7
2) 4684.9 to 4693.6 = 36.8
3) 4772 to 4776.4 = 22.2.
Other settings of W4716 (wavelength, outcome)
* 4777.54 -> 23.2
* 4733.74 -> 27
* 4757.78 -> 23.3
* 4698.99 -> 35.5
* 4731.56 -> 28.2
